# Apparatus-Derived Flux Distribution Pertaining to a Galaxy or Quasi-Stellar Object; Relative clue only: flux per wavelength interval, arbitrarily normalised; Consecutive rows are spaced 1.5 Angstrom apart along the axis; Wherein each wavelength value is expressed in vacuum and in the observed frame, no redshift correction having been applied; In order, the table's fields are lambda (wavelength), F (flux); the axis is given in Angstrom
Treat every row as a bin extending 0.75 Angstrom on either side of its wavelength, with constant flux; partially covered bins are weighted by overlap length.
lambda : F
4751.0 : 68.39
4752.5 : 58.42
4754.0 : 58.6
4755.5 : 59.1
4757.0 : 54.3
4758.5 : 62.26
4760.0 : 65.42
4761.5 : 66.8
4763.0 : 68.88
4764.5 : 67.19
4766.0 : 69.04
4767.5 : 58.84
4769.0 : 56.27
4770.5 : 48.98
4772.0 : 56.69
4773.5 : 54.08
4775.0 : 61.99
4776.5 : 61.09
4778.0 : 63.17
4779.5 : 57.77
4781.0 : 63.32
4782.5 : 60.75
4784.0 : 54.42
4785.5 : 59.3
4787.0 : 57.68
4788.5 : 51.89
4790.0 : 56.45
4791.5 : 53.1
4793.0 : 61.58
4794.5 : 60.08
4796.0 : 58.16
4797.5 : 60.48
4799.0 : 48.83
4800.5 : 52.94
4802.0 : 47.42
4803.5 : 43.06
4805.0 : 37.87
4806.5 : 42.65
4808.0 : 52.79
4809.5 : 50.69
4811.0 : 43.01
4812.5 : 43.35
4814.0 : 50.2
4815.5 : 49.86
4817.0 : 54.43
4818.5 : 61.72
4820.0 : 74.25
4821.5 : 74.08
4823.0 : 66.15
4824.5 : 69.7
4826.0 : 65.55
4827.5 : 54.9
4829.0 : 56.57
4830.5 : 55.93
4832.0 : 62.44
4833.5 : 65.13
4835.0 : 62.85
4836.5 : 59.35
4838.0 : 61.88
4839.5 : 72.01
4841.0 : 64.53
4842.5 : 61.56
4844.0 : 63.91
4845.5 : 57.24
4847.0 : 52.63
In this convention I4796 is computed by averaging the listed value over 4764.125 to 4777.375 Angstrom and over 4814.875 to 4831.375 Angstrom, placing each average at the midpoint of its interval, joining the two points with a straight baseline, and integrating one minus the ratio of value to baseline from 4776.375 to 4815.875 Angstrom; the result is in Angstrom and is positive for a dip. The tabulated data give 4.7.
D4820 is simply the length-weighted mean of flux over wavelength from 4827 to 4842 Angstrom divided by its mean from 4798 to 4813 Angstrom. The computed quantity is 1.32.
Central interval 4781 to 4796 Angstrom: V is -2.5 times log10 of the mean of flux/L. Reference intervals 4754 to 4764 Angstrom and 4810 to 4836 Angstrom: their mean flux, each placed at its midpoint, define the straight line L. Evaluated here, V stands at 0.06 mag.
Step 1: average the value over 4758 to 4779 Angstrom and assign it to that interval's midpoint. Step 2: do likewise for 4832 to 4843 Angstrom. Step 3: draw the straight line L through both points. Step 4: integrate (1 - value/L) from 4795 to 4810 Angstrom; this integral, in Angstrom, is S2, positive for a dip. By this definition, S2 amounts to 3.1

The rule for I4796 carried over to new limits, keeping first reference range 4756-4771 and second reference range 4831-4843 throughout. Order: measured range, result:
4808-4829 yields 1.7 Angstrom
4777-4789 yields 0.7 Angstrom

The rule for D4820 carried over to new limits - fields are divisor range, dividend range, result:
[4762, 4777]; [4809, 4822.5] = 0.93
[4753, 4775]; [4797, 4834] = 0.91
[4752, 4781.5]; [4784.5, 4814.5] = 0.85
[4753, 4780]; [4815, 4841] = 1.04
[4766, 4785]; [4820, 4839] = 1.08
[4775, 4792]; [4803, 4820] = 0.85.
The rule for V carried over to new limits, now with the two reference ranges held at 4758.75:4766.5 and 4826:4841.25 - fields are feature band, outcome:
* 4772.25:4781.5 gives 0.10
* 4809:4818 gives 0.28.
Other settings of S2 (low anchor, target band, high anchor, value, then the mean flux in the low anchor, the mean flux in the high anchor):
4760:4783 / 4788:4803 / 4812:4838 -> 1.46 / 61.1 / 60.6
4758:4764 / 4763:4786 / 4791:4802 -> 0.87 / 66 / 55.9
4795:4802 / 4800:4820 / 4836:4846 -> 2.64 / 54.5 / 63.2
